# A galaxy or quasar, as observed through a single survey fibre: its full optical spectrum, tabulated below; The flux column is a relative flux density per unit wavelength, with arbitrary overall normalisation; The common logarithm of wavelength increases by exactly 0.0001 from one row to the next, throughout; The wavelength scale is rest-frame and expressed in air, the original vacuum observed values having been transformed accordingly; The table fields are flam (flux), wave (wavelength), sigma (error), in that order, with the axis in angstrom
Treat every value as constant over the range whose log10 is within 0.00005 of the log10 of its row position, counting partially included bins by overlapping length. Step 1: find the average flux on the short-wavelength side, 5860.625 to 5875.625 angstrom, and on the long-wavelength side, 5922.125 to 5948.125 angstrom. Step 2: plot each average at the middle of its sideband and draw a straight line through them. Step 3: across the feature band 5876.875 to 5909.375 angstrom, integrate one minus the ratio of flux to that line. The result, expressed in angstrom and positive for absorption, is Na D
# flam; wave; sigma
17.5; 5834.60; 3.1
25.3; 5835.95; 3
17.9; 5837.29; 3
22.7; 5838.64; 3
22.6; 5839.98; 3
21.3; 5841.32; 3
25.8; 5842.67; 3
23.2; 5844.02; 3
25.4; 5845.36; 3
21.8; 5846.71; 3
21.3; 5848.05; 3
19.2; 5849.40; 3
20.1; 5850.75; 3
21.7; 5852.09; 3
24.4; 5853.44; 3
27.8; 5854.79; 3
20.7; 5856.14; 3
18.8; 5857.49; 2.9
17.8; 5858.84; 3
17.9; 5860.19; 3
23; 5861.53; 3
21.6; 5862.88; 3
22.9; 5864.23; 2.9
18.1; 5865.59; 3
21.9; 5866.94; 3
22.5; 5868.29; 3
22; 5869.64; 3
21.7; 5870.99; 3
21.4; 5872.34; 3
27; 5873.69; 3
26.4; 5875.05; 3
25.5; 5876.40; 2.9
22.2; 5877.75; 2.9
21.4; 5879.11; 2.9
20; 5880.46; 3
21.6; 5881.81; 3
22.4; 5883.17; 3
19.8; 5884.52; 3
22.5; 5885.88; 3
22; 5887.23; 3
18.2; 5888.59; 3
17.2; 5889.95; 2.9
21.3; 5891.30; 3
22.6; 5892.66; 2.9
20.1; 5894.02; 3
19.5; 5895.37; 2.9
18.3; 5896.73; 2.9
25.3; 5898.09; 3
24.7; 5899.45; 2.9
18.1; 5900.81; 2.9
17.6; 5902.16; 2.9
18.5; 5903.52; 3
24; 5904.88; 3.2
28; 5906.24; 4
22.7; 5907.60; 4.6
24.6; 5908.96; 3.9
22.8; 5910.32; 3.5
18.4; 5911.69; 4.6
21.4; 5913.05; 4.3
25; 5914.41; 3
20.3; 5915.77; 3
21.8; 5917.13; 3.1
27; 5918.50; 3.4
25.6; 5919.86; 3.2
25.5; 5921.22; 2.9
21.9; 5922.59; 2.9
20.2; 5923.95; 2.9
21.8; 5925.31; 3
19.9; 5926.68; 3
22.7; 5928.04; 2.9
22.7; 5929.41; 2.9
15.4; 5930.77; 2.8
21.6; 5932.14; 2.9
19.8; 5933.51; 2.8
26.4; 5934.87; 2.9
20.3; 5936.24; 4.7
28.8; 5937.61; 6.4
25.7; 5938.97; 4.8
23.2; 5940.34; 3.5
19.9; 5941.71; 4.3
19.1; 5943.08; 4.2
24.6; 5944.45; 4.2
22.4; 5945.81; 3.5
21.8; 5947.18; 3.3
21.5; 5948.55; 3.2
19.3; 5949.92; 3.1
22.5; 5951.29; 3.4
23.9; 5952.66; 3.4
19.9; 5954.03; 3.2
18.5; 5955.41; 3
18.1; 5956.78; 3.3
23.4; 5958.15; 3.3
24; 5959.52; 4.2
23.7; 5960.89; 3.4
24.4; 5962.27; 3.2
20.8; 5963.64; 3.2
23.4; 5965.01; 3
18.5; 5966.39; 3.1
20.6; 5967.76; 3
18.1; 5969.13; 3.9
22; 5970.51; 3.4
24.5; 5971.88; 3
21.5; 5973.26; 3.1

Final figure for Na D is 1.39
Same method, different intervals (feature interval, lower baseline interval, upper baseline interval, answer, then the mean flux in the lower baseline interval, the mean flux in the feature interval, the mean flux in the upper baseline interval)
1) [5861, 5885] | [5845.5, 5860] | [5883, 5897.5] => -1.74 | 21.4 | 22.3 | 20.3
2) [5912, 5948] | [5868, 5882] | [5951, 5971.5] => -0.71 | 22.9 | 22.5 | 21.5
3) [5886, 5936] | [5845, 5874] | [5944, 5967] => -0.02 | 21.7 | 21.7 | 21.8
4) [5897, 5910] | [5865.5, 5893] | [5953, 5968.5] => -0.44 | 21.9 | 22.5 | 21.4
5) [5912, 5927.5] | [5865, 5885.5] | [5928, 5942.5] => -0.22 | 22.3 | 22.7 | 22.4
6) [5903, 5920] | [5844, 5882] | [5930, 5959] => -0.93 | 22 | 23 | 21.7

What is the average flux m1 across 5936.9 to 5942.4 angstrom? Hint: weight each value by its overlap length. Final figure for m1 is 24.4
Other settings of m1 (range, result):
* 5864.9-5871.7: 21.2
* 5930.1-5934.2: 19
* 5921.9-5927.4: 21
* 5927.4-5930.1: 22.7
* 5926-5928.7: 21.3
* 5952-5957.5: 20.1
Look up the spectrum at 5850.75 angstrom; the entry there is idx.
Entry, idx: 20.1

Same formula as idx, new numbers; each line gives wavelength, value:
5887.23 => 22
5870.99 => 21.7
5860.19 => 17.9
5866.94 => 21.9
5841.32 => 21.3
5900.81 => 18.1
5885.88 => 22.5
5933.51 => 19.8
